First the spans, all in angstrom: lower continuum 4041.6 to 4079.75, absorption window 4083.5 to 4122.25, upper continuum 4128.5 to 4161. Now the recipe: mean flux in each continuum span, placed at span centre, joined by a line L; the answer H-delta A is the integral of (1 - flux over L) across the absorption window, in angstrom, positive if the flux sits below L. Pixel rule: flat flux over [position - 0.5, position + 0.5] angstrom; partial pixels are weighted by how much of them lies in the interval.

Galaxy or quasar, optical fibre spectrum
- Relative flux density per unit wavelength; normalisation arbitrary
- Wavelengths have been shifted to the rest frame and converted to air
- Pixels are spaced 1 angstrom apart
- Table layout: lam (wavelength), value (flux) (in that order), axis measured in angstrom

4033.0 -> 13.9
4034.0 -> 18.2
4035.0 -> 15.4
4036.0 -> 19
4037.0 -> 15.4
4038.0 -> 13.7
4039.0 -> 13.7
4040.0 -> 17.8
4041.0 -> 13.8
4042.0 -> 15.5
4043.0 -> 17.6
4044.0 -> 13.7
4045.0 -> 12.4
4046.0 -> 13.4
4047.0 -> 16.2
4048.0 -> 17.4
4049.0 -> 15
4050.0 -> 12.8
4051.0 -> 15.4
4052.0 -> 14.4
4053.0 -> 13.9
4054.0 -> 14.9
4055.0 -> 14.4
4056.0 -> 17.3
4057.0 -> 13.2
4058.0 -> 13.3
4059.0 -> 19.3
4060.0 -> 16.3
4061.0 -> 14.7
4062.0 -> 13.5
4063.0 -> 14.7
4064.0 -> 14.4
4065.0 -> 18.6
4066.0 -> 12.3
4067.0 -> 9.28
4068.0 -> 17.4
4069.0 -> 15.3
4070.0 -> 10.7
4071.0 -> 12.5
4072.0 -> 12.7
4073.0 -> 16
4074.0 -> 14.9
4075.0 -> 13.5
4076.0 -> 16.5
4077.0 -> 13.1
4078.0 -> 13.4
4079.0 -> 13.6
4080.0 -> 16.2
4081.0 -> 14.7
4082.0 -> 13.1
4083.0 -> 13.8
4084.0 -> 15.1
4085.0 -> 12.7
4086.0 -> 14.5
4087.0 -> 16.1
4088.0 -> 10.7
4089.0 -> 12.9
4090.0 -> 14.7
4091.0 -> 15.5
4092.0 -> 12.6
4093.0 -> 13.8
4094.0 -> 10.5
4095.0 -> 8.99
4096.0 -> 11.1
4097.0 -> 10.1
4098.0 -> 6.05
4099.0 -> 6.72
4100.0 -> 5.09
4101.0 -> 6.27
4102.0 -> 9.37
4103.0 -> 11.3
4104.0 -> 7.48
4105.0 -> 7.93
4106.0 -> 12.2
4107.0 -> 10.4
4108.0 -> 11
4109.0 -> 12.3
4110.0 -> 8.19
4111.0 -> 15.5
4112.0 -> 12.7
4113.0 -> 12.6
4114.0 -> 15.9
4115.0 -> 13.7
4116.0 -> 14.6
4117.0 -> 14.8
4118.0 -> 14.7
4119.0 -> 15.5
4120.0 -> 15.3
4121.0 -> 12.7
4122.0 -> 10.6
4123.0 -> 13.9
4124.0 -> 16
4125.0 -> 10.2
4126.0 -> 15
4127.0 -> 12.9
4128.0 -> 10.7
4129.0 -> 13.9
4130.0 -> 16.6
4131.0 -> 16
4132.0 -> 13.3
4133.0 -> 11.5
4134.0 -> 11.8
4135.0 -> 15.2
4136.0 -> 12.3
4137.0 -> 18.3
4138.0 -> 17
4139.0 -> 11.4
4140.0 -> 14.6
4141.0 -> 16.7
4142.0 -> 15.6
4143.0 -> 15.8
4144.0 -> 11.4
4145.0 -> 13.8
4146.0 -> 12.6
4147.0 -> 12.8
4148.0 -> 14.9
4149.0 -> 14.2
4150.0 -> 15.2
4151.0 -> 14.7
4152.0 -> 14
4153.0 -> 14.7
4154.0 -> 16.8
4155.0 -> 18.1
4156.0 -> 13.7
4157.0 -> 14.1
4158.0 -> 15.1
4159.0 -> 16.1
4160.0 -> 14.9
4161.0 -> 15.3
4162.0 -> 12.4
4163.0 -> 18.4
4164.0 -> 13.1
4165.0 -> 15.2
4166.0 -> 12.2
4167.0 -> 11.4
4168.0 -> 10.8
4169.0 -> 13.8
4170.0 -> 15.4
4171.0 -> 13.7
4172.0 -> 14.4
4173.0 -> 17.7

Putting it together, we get 7.3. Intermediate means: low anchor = 14.6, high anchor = 14.6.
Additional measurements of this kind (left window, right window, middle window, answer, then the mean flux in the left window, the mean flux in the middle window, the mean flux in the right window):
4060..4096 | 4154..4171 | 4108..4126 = 0.81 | 13.8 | 13.5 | 14.4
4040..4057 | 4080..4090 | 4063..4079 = 0.28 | 14.9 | 14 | 13.9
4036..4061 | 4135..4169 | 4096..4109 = 5.17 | 15.1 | 8.89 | 14.5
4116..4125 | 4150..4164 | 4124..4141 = 0.52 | 14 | 13.9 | 15.2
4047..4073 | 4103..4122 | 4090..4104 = 3.50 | 14.6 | 9.89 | 12.5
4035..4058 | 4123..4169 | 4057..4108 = 7.06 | 15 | 12.7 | 14.2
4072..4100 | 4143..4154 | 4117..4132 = -0.31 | 12.8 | 13.9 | 14.1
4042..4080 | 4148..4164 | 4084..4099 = 2.71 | 14.6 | 12.1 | 15.1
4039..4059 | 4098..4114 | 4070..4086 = -2.08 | 14.9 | 14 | 10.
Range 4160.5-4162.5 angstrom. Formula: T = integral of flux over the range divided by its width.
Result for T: 13.9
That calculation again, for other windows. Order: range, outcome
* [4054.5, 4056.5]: 15.9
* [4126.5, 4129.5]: 12.5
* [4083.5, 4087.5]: 14.6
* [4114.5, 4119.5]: 14.7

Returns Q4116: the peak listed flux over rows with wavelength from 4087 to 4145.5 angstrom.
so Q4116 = 18.3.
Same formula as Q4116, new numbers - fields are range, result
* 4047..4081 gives 19.3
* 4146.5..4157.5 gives 18.1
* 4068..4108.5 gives 17.4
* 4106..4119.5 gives 15.9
